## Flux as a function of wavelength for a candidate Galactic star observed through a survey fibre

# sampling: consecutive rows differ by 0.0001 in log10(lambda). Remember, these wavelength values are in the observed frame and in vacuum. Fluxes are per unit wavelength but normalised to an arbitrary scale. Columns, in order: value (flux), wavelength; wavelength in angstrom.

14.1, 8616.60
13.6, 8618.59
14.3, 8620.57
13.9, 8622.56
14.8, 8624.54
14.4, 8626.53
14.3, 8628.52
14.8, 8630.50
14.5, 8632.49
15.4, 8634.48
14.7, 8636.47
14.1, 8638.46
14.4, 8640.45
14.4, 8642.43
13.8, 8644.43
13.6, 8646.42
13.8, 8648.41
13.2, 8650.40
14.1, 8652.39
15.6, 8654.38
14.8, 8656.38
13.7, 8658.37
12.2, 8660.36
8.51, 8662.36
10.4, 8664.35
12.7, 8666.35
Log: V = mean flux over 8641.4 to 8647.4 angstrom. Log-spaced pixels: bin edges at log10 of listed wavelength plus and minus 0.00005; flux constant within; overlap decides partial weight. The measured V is 13.9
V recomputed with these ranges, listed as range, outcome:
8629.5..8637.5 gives 14.8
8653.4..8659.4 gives 14.7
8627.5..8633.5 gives 14.5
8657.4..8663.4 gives 11.5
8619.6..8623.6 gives 14.1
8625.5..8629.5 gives 14.3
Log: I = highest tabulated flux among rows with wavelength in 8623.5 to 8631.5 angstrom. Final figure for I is 14.8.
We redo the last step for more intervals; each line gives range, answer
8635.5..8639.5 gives 14.7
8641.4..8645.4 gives 14.4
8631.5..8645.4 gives 15.4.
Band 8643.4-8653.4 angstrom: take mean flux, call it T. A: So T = 13.7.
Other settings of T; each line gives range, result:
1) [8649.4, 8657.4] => 14.4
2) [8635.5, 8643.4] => 14.4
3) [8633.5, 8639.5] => 14.7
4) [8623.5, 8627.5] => 14.6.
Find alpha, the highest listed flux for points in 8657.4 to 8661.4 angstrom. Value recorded 13.7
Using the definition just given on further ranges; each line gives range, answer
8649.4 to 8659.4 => 15.6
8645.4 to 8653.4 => 14.1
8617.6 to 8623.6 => 14.3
